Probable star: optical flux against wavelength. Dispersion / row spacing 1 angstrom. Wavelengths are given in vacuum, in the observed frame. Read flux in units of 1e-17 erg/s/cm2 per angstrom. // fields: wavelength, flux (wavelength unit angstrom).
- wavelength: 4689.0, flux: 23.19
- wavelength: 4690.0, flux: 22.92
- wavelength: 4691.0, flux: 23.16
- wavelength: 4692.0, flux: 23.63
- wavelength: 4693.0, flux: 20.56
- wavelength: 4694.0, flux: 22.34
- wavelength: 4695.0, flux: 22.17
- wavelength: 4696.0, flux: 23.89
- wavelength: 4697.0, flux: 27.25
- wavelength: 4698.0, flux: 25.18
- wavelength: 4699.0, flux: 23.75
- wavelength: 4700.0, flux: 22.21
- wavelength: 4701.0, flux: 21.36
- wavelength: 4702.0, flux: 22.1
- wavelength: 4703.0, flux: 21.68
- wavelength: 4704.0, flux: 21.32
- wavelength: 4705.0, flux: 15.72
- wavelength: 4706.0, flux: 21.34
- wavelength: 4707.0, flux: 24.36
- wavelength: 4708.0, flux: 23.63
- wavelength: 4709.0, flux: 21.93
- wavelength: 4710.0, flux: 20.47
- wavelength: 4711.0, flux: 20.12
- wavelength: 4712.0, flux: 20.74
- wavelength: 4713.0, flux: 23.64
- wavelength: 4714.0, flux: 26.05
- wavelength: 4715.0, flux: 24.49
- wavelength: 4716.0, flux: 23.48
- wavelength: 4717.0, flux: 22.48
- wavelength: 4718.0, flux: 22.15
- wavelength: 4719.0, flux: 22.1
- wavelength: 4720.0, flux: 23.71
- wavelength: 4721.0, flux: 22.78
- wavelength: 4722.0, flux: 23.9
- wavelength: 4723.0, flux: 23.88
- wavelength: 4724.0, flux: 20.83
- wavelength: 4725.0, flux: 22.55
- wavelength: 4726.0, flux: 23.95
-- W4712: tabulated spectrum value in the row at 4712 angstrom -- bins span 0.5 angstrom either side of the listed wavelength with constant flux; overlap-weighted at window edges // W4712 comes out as 20.74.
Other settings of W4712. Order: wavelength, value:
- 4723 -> 23.88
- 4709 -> 21.93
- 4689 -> 23.19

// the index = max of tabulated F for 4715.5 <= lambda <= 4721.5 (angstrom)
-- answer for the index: 23.71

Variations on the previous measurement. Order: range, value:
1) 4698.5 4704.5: 23.75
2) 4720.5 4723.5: 23.9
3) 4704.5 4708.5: 24.36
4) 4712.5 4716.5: 26.05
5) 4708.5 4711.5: 21.93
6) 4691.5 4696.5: 23.89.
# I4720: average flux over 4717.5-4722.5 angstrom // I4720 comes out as 22.9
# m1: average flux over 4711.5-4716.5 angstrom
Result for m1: 23.7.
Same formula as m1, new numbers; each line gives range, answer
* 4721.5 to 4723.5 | 23.9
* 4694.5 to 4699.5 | 24.4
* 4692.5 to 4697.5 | 23.2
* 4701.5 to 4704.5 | 21.7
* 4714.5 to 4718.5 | 23.1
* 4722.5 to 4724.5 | 22.4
